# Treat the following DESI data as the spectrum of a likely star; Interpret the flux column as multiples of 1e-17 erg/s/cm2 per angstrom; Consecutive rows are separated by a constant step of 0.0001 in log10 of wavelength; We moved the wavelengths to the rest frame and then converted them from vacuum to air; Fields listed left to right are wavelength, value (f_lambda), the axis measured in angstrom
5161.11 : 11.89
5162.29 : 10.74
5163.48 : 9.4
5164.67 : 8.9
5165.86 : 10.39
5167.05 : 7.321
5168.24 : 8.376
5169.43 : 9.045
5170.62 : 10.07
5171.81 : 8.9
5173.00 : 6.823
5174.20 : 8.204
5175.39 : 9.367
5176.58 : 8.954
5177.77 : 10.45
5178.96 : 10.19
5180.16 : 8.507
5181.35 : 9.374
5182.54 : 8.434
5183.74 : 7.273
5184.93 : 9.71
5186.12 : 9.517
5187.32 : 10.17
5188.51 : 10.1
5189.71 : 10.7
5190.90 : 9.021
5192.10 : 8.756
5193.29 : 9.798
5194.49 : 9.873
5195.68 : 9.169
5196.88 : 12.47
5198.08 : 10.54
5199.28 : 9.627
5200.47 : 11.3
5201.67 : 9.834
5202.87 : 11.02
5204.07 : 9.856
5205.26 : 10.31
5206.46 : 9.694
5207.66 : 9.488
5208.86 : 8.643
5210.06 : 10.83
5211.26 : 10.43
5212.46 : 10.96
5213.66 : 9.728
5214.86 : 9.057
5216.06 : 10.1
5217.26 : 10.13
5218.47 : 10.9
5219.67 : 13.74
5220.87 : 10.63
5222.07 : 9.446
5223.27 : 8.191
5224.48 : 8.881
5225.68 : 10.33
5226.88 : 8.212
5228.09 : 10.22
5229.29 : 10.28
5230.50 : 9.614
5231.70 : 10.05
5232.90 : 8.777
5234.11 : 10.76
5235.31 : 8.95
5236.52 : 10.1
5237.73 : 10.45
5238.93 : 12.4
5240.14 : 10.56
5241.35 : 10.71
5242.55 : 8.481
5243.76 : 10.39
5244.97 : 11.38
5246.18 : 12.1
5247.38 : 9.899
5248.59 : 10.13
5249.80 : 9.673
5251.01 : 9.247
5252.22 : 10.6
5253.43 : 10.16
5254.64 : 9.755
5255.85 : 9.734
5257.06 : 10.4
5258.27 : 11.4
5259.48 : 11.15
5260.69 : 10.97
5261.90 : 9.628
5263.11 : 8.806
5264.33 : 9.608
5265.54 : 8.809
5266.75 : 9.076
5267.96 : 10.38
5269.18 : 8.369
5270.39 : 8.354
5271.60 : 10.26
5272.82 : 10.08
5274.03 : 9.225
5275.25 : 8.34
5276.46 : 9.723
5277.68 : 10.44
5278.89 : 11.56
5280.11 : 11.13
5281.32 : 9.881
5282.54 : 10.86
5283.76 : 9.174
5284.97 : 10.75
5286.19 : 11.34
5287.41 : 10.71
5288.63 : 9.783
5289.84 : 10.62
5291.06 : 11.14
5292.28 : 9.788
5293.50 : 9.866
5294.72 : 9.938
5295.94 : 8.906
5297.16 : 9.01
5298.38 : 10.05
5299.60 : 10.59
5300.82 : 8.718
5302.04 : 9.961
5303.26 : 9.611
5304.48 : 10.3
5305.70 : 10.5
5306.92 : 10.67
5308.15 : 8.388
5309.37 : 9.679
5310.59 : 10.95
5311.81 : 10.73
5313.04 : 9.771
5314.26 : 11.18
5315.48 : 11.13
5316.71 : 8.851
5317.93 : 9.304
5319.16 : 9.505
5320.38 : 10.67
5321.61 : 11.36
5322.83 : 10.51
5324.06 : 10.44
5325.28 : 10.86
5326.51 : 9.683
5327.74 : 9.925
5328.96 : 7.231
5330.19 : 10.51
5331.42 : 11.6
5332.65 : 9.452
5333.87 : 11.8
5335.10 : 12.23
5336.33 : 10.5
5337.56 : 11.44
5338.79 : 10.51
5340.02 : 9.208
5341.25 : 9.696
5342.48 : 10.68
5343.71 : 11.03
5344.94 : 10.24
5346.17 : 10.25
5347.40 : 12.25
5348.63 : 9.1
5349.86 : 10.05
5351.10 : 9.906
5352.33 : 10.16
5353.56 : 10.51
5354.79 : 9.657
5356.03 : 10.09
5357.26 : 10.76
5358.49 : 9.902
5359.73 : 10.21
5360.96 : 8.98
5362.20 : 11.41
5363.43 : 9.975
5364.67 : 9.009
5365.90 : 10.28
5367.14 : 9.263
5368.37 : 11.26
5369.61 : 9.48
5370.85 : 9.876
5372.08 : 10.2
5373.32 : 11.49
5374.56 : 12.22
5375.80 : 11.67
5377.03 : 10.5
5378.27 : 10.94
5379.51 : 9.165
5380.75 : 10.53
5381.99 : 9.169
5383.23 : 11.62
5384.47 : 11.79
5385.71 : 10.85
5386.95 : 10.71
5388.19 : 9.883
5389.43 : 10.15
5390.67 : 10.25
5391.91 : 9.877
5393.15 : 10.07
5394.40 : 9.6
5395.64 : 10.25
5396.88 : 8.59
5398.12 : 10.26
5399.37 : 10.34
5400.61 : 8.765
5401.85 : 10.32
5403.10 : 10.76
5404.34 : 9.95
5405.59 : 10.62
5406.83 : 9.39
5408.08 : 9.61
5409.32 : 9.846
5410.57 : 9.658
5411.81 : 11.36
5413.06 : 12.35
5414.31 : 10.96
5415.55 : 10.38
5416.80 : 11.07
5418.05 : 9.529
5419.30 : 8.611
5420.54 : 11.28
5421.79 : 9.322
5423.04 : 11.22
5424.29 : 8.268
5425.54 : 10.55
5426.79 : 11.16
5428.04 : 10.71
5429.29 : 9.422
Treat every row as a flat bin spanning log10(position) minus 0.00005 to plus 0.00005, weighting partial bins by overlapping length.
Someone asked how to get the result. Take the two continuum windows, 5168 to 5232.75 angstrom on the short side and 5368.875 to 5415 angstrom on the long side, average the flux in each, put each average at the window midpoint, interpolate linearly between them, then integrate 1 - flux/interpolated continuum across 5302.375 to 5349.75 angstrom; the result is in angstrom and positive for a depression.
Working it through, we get -0.77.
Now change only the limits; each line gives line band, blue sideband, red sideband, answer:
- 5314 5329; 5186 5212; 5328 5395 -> 0.2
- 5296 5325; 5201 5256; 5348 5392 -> 0.4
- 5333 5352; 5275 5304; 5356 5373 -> -0.9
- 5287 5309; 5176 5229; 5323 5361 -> 0.6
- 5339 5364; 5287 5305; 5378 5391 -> 0.1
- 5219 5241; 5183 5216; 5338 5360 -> -0.2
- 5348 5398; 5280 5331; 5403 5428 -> -0.1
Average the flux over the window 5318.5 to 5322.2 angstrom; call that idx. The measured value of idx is 10.5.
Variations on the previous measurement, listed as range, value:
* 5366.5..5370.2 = 10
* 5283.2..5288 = 10.5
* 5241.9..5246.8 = 10.6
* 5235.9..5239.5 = 11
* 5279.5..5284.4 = 10.3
